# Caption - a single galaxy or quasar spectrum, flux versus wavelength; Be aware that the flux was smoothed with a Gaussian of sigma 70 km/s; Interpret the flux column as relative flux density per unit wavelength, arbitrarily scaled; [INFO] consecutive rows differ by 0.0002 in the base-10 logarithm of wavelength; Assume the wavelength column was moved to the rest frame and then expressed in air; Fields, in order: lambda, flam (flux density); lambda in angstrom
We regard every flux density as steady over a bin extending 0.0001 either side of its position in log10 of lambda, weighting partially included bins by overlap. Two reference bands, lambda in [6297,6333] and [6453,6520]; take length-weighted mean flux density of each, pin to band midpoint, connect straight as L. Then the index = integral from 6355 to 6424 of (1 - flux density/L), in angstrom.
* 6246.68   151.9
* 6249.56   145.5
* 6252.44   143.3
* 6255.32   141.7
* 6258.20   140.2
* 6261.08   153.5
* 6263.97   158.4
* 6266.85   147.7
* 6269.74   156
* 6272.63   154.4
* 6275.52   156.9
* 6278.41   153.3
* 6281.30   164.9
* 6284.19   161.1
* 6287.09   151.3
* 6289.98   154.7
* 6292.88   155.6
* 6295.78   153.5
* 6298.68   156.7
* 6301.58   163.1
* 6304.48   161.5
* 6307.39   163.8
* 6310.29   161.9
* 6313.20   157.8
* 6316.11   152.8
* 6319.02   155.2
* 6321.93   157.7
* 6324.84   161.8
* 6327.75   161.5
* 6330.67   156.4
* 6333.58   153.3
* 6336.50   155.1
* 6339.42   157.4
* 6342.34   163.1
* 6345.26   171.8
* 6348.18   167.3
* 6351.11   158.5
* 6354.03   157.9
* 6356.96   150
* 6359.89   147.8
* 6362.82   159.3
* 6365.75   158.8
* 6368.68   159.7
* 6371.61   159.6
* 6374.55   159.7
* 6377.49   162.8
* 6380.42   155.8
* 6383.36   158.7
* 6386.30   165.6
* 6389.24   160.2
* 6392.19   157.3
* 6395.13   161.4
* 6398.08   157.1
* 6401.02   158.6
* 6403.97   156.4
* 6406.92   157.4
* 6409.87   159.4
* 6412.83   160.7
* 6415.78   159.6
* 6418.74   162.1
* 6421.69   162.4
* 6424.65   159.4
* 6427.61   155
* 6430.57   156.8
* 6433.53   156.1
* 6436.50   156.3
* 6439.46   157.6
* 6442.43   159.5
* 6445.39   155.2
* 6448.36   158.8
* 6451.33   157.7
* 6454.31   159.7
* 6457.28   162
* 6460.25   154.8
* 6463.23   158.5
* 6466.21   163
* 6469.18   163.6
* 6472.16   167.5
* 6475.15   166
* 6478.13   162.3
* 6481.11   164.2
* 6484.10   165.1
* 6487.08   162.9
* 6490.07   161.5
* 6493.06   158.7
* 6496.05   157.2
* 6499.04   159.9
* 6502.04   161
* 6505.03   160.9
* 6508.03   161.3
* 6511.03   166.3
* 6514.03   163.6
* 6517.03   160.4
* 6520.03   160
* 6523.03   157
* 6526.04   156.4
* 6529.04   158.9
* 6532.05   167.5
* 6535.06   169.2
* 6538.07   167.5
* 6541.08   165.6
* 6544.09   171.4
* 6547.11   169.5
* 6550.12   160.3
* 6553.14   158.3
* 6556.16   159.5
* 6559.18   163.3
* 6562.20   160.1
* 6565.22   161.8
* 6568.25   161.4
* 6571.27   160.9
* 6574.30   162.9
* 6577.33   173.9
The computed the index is 0.65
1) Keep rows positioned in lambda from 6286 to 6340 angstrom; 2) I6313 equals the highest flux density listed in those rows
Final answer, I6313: 163.8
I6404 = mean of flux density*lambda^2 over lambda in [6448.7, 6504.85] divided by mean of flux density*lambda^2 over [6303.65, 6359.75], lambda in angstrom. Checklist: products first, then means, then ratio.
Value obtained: 1.06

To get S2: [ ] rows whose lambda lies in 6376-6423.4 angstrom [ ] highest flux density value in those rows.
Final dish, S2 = 165.6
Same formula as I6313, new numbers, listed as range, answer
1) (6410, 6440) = 162.4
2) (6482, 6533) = 167.5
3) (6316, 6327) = 161.8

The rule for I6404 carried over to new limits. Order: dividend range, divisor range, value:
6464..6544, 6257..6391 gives 1.09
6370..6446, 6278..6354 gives 1.03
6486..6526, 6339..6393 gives 1.05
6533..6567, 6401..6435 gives 1.08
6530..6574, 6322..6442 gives 1.09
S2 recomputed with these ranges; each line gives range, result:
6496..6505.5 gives 161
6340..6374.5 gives 171.8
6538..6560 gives 171.4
